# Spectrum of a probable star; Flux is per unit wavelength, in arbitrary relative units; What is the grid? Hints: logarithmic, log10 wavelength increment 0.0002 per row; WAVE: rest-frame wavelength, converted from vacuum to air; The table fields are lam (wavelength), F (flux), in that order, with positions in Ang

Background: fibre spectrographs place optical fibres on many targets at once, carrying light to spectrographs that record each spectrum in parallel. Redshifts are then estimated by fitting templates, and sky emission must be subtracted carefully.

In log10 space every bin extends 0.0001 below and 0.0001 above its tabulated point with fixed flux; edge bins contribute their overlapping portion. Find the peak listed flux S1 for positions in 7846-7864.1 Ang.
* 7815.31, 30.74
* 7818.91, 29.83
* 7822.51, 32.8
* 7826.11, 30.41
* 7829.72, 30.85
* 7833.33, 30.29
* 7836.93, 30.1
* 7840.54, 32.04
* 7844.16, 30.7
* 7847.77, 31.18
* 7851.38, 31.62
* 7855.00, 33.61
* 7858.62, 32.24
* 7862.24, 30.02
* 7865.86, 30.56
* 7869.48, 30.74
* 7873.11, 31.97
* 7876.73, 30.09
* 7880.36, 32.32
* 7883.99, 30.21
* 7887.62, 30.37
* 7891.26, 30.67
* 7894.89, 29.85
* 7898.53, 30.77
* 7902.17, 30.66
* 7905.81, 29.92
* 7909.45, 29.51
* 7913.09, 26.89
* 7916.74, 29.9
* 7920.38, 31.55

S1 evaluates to 33.61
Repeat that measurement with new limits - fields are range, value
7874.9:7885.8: 32.32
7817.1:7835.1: 32.8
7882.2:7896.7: 30.67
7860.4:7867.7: 30.56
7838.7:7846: 32.04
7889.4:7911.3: 30.77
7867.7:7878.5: 31.97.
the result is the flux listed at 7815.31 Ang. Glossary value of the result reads 30.74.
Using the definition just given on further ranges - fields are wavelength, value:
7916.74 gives 29.9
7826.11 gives 30.41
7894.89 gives 29.85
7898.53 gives 30.77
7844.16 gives 30.7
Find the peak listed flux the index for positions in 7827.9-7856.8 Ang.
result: 33.61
